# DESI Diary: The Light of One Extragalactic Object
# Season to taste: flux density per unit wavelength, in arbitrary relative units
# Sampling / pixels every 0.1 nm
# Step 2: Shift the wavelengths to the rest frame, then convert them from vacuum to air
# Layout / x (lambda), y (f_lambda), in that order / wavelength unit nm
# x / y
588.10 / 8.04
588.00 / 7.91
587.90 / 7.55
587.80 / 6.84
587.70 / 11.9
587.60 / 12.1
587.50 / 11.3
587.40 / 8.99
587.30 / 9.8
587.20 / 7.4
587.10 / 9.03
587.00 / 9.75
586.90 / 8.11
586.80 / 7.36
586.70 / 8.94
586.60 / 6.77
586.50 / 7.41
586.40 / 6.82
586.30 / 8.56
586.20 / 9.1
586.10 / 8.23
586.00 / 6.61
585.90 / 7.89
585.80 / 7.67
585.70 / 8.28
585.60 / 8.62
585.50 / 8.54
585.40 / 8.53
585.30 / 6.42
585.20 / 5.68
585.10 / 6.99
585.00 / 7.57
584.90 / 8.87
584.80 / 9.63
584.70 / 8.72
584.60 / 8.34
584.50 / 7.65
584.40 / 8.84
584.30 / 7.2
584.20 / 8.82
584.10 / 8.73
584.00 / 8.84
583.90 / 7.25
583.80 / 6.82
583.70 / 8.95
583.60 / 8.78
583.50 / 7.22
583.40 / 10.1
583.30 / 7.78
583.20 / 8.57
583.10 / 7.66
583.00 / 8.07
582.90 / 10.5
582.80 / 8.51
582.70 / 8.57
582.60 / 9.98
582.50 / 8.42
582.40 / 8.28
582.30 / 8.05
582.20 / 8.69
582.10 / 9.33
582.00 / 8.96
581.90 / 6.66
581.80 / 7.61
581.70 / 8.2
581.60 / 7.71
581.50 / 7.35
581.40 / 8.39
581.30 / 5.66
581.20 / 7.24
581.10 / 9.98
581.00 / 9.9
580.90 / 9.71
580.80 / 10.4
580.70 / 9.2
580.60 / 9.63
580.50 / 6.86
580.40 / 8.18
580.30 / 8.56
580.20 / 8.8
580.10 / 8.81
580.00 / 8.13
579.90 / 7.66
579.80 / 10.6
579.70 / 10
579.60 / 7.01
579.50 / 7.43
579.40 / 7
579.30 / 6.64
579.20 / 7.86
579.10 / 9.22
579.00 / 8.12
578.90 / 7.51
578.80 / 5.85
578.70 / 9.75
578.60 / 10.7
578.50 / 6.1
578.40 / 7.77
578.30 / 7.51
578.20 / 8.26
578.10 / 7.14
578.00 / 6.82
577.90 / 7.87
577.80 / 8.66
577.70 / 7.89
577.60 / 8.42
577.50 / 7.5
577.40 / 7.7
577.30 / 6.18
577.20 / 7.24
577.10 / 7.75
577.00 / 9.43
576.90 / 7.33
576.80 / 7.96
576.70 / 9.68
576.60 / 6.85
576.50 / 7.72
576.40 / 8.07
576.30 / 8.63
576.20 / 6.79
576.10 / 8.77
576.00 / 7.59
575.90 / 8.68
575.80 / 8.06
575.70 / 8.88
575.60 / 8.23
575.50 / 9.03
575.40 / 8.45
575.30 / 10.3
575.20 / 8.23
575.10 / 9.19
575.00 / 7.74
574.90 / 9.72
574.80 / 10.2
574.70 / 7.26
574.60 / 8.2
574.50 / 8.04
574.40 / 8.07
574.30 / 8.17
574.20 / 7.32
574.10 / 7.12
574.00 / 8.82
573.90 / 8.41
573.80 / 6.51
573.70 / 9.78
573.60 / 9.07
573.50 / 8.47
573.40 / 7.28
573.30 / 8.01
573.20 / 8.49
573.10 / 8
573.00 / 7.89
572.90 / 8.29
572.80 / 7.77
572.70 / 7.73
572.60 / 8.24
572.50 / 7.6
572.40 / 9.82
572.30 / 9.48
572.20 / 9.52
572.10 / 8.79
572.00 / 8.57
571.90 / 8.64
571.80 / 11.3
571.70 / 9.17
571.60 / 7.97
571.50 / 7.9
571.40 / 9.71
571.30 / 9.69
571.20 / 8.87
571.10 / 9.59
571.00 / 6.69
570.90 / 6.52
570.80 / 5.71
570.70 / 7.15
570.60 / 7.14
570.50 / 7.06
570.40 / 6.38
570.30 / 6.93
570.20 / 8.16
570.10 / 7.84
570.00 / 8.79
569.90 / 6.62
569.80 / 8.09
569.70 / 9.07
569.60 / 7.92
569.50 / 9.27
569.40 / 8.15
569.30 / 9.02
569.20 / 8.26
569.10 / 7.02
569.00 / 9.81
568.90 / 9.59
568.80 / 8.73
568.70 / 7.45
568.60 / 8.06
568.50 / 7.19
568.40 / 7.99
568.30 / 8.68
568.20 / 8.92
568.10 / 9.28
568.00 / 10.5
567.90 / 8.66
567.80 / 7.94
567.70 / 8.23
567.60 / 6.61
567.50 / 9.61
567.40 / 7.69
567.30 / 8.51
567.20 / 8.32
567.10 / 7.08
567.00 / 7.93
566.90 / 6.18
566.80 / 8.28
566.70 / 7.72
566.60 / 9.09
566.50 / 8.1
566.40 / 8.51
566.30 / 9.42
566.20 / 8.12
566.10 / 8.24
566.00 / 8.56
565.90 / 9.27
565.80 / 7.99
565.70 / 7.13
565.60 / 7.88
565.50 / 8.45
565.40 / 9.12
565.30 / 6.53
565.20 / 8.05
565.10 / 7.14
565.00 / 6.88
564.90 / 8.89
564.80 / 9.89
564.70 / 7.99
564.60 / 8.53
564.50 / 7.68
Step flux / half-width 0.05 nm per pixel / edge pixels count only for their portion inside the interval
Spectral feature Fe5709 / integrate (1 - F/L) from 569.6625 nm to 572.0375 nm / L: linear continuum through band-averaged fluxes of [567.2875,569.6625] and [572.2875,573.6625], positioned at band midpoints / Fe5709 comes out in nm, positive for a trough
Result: 0.09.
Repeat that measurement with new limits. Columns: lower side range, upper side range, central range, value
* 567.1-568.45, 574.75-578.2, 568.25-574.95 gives 0.08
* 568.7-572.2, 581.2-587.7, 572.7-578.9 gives 0.11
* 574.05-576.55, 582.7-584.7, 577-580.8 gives 0.13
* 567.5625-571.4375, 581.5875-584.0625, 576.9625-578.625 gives 0.11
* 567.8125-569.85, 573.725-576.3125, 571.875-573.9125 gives 0.00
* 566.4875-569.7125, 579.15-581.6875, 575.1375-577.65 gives 0.06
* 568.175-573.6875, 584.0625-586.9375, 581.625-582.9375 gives -0.09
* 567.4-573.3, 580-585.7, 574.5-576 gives -0.06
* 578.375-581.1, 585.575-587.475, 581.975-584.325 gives -0.05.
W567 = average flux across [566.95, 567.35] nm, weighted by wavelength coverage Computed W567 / 7.96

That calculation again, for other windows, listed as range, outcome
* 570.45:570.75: 7.12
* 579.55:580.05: 8.68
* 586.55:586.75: 7.86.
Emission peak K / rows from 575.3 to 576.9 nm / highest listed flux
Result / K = 9.68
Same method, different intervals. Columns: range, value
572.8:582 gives 10.7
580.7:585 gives 10.5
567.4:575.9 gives 11.3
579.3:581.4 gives 10.6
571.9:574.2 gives 9.82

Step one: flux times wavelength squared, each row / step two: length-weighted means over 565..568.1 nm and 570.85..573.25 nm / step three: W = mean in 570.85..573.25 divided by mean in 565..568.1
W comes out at 1.1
